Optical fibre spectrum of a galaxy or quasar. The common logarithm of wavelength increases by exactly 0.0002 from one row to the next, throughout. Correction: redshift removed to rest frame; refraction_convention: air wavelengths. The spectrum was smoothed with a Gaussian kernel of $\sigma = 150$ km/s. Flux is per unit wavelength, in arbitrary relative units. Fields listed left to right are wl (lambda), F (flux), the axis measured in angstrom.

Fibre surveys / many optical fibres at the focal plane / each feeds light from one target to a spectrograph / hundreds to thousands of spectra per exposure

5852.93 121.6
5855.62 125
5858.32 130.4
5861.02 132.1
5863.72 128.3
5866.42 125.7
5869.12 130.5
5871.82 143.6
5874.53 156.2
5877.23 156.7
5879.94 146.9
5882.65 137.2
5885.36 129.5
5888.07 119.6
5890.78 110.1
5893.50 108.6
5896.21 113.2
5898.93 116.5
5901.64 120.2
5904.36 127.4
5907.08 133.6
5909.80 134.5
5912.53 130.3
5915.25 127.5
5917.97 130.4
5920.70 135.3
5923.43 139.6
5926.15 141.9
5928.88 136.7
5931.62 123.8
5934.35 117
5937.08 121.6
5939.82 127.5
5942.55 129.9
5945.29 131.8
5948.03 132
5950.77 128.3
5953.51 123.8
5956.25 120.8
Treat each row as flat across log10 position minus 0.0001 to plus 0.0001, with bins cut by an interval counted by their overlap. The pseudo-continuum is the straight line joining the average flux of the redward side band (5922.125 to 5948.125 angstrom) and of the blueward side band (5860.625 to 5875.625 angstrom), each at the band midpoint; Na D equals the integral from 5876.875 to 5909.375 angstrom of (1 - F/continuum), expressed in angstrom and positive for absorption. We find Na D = 1.92 angstrom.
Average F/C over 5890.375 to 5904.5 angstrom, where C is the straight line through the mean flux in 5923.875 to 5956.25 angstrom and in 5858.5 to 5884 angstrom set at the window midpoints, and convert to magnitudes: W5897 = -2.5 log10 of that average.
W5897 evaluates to 0.172 mag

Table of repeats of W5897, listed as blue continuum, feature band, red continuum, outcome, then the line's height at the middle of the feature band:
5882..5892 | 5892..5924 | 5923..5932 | 0.036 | 130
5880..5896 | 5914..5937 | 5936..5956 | -0.044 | 126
